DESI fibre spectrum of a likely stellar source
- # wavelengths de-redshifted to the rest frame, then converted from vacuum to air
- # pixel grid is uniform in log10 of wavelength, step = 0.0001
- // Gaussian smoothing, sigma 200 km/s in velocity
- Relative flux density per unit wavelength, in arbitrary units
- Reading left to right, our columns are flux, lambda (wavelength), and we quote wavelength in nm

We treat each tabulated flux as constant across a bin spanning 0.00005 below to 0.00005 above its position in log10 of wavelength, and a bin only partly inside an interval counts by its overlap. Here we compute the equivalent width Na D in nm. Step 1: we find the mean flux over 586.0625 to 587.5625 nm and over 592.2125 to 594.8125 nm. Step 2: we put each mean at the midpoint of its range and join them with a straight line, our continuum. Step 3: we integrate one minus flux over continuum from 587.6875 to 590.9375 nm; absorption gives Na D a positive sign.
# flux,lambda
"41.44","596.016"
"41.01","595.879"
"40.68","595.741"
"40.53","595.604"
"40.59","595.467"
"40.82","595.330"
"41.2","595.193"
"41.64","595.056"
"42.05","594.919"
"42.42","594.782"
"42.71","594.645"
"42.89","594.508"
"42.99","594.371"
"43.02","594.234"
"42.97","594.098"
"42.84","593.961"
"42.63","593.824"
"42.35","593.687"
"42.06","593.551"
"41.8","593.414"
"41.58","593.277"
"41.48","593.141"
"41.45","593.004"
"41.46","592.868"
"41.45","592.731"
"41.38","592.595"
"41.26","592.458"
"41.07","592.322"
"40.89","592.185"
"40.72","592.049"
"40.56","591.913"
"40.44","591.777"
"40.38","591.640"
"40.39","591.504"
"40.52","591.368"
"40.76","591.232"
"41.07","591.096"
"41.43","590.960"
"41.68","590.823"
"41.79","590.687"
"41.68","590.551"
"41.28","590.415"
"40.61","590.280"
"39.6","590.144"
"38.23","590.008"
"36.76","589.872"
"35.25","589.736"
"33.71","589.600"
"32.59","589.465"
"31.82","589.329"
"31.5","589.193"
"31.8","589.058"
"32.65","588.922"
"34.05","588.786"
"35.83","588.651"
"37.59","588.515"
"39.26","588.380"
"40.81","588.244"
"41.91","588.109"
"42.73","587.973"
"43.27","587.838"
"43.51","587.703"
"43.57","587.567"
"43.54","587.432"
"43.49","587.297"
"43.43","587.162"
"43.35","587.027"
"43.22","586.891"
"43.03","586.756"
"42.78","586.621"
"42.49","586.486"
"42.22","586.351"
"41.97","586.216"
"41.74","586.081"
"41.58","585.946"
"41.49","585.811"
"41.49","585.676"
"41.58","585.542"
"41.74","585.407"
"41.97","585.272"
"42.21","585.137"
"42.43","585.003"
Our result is 0.36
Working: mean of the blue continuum 42.9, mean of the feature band 37.9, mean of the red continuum 42.1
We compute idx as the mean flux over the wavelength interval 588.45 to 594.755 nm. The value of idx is 39.7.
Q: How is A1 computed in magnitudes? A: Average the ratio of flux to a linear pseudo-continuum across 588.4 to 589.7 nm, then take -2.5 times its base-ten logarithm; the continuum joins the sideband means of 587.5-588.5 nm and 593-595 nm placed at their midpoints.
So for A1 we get 0.24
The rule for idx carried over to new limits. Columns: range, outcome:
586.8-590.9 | 39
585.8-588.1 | 42.8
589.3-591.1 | 38.4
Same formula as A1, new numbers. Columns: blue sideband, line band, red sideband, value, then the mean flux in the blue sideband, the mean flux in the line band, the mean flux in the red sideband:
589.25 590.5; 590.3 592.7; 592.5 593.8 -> -0.05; 36.7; 41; 41.7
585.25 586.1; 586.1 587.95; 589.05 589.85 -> -0.12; 41.6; 43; 33.1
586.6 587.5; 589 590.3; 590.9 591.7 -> 0.19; 43.3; 35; 40.8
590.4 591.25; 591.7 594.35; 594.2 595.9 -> 0.00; 41.4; 41.7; 41.7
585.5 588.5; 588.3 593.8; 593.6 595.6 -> 0.08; 42.3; 39.1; 42.2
